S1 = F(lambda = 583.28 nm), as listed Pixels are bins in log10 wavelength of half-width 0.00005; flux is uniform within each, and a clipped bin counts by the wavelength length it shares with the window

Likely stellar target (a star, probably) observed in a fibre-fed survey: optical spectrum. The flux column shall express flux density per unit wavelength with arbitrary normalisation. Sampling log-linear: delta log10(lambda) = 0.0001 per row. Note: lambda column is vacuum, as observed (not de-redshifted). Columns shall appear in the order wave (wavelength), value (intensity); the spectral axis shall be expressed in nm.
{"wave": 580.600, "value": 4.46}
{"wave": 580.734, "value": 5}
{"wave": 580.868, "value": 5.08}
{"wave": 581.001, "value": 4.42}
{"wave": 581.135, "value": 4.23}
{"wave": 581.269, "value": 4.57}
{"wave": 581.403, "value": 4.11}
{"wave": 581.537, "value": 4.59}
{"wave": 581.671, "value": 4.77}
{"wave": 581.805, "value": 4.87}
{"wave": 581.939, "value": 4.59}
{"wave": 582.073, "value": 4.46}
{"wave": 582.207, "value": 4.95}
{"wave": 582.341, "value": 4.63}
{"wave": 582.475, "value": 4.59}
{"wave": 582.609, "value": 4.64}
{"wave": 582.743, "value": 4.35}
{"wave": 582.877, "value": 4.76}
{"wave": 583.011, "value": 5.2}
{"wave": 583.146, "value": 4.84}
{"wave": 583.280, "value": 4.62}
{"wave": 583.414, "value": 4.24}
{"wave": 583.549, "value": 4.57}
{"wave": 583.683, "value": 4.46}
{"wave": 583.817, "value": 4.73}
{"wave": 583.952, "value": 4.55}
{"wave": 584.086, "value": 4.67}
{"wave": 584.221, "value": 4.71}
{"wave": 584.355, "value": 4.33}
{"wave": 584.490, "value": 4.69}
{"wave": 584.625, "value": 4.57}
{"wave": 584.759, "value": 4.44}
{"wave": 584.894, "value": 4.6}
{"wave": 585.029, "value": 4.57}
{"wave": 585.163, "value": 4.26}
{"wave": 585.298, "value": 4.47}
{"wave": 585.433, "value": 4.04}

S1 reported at 4.62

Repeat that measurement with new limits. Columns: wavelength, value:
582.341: 4.63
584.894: 4.6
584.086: 4.67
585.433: 4.04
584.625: 4.57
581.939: 4.59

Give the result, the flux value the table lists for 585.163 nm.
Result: 4.26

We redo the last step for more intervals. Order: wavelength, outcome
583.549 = 4.57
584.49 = 4.69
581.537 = 4.59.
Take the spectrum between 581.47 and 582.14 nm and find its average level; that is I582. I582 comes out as 4.65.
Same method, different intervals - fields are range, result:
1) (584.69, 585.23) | 4.47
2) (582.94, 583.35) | 4.88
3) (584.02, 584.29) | 4.69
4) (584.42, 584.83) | 4.56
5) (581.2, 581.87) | 4.58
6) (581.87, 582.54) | 4.65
